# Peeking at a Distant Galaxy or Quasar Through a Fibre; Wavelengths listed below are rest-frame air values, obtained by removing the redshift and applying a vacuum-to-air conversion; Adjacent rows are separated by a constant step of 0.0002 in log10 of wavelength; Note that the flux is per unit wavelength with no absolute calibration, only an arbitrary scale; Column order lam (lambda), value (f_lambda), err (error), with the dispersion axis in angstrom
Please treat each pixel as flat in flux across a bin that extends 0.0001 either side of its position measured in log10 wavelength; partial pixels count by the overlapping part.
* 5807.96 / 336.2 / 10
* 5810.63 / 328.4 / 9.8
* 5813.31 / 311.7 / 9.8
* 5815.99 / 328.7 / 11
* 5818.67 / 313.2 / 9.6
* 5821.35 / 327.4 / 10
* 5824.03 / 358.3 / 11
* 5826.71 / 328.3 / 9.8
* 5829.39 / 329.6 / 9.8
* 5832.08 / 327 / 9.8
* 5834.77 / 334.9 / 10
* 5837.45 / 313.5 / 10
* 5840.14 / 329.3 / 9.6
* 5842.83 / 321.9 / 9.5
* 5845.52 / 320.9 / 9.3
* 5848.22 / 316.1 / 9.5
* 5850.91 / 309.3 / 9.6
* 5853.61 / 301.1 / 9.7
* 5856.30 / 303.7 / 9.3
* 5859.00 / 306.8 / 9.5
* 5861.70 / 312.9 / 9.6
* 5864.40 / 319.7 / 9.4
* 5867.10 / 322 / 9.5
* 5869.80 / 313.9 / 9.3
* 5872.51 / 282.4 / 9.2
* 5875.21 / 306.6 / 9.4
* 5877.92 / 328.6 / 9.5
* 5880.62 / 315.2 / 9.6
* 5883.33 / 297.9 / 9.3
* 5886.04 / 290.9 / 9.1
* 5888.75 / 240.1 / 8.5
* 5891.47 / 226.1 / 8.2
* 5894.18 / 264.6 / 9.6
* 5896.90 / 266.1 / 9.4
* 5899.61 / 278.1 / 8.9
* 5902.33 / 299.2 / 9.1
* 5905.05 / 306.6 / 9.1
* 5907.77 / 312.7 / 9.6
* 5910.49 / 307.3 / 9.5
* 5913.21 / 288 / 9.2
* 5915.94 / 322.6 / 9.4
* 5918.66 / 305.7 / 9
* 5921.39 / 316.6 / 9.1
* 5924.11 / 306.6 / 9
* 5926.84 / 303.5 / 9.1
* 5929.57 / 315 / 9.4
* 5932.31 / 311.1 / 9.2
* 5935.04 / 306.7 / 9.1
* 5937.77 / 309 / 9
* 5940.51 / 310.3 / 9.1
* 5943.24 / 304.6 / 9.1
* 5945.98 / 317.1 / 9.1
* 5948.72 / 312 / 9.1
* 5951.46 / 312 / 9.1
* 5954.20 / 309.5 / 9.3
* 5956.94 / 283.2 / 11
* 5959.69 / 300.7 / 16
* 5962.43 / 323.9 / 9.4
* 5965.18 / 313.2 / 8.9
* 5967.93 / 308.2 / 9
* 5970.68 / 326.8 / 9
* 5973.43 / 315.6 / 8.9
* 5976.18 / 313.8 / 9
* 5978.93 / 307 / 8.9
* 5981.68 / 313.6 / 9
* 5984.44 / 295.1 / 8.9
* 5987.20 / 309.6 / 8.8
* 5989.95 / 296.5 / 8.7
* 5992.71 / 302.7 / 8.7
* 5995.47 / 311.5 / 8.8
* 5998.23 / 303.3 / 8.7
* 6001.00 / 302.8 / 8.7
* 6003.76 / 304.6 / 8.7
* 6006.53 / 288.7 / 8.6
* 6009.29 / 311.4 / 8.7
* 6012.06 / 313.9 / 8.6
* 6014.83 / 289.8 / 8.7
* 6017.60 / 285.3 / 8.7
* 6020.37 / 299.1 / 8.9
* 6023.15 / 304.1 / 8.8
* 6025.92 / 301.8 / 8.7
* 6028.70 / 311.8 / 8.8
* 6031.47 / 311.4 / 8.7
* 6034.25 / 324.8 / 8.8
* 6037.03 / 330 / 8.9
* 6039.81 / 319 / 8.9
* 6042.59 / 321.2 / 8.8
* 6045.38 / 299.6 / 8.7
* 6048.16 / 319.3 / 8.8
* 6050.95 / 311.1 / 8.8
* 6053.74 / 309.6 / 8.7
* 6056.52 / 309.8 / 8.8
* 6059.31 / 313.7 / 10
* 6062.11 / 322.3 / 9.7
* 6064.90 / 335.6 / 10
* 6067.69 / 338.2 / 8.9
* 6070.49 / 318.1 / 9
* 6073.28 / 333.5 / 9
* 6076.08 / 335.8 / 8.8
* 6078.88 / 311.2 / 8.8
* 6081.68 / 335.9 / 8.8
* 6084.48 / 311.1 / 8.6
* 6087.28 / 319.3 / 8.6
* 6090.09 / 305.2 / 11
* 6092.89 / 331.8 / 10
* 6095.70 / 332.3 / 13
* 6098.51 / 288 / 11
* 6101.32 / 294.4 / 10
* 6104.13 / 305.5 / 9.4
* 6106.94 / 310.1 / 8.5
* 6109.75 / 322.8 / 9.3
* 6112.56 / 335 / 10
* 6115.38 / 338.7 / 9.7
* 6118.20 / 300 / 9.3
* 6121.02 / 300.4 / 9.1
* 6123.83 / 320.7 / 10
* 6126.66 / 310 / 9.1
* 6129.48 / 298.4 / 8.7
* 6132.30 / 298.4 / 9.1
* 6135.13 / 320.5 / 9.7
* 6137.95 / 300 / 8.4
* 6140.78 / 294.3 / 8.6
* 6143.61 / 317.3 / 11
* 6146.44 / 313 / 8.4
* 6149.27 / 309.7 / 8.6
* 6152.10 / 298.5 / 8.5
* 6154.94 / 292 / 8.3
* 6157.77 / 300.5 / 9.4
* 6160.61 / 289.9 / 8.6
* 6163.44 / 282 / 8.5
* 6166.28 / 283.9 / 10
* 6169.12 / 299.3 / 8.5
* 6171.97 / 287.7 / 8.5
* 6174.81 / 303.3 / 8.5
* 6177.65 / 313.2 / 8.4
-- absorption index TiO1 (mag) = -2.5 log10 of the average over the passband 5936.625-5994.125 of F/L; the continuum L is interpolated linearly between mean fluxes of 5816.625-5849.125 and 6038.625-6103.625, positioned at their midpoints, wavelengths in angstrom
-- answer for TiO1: 0.05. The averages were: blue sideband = 327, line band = 309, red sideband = 318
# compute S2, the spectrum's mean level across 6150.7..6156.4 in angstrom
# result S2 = 295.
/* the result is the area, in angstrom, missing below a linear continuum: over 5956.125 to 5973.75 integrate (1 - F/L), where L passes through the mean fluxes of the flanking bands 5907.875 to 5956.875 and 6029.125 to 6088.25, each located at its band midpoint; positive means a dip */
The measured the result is 0.1 angstrom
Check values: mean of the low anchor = 309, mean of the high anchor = 320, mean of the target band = 311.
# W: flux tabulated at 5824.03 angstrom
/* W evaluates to 358.3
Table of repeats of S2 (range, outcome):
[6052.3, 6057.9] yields 310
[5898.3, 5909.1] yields 299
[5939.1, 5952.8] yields 311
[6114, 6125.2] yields 315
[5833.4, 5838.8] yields 324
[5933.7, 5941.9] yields 309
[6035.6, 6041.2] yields 325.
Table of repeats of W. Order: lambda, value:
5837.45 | 313.5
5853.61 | 301.1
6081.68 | 335.9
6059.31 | 313.7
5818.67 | 313.2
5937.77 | 309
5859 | 306.8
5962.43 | 323.9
